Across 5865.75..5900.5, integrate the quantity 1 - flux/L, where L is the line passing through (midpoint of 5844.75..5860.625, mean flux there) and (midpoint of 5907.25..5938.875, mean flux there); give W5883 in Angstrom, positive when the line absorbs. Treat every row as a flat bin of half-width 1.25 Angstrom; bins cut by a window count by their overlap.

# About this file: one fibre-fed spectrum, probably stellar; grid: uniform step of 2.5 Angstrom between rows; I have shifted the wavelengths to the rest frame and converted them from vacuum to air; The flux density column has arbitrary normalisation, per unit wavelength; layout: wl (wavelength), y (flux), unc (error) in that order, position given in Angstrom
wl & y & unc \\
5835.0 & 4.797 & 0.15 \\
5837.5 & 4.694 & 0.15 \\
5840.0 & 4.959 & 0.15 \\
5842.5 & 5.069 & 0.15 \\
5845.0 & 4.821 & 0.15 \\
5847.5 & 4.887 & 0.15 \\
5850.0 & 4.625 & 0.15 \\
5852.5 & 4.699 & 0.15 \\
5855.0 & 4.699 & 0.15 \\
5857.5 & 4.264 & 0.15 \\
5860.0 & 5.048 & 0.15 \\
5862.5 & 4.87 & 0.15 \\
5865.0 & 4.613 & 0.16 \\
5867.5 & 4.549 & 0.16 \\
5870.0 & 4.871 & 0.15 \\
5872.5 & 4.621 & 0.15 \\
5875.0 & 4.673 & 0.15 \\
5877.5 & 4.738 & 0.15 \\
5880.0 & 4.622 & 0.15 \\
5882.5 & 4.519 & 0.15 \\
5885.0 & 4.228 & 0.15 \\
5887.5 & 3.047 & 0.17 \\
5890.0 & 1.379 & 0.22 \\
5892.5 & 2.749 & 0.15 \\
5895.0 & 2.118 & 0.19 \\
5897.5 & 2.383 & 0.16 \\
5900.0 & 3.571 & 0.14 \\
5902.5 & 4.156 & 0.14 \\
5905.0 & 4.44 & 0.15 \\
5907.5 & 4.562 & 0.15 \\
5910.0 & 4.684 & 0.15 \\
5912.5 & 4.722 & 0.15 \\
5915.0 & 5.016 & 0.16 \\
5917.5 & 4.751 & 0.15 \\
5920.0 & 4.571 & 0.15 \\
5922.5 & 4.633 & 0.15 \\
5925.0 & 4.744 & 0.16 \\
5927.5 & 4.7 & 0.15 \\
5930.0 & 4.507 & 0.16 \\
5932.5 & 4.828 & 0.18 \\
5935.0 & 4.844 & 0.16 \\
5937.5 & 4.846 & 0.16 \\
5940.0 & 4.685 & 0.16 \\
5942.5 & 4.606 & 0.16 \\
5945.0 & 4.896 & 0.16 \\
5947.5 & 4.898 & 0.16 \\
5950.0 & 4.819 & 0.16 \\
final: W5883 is 7.2 Angstrom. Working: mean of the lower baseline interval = 4.7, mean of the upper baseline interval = 4.73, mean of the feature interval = 3.74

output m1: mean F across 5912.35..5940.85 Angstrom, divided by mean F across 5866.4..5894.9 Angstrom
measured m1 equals 1.21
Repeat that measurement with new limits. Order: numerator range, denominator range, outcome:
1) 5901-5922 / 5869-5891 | 1.12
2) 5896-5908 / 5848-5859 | 0.81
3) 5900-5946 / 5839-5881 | 0.98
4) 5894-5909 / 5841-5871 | 0.75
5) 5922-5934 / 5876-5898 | 1.40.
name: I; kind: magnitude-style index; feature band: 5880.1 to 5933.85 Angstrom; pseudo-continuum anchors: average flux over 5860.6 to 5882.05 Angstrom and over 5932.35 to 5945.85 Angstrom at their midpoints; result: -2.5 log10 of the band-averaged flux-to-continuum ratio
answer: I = 0.177 mag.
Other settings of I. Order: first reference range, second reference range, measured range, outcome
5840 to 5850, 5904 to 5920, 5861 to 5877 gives 0.026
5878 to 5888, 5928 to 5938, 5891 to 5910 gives 0.260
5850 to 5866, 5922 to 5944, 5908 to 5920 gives -0.011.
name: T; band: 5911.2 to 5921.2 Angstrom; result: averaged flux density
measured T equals 4.77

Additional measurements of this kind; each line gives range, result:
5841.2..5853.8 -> 4.82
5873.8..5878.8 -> 4.7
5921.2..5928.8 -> 4.69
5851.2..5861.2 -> 4.68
